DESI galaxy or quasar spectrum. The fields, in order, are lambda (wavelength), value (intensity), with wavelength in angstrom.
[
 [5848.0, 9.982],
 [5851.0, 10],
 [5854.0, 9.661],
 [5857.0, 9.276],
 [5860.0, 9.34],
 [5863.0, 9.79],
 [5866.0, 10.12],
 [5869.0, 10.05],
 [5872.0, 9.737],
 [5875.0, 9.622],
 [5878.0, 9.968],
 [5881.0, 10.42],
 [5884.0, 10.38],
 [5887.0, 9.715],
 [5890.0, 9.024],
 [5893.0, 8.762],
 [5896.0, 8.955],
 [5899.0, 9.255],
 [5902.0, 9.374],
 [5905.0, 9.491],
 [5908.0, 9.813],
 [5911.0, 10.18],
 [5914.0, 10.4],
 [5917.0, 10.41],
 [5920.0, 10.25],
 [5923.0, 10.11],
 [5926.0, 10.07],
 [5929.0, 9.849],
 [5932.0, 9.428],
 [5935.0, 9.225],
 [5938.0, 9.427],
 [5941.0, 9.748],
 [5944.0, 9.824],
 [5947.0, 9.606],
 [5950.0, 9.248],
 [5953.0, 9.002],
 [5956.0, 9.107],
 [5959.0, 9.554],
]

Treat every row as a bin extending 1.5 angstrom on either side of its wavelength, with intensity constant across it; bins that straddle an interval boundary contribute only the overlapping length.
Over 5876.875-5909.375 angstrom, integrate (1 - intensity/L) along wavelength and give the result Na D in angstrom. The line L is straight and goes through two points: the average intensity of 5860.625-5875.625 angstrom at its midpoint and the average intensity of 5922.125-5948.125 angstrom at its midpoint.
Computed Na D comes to 0.78 angstrom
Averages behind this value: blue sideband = 9.85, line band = 9.55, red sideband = 9.69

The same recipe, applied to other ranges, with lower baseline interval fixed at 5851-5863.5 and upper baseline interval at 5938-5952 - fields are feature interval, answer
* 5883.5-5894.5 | 0.2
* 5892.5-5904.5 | 0.5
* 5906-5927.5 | -1.3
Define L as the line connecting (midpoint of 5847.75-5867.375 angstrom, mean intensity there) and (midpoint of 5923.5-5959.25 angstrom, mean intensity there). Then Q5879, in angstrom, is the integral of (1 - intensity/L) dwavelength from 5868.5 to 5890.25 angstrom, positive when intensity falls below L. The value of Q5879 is -0.5 angstrom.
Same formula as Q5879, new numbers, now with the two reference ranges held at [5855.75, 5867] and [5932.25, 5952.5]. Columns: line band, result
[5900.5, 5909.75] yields -0.03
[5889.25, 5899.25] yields 0.62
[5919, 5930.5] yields -0.66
